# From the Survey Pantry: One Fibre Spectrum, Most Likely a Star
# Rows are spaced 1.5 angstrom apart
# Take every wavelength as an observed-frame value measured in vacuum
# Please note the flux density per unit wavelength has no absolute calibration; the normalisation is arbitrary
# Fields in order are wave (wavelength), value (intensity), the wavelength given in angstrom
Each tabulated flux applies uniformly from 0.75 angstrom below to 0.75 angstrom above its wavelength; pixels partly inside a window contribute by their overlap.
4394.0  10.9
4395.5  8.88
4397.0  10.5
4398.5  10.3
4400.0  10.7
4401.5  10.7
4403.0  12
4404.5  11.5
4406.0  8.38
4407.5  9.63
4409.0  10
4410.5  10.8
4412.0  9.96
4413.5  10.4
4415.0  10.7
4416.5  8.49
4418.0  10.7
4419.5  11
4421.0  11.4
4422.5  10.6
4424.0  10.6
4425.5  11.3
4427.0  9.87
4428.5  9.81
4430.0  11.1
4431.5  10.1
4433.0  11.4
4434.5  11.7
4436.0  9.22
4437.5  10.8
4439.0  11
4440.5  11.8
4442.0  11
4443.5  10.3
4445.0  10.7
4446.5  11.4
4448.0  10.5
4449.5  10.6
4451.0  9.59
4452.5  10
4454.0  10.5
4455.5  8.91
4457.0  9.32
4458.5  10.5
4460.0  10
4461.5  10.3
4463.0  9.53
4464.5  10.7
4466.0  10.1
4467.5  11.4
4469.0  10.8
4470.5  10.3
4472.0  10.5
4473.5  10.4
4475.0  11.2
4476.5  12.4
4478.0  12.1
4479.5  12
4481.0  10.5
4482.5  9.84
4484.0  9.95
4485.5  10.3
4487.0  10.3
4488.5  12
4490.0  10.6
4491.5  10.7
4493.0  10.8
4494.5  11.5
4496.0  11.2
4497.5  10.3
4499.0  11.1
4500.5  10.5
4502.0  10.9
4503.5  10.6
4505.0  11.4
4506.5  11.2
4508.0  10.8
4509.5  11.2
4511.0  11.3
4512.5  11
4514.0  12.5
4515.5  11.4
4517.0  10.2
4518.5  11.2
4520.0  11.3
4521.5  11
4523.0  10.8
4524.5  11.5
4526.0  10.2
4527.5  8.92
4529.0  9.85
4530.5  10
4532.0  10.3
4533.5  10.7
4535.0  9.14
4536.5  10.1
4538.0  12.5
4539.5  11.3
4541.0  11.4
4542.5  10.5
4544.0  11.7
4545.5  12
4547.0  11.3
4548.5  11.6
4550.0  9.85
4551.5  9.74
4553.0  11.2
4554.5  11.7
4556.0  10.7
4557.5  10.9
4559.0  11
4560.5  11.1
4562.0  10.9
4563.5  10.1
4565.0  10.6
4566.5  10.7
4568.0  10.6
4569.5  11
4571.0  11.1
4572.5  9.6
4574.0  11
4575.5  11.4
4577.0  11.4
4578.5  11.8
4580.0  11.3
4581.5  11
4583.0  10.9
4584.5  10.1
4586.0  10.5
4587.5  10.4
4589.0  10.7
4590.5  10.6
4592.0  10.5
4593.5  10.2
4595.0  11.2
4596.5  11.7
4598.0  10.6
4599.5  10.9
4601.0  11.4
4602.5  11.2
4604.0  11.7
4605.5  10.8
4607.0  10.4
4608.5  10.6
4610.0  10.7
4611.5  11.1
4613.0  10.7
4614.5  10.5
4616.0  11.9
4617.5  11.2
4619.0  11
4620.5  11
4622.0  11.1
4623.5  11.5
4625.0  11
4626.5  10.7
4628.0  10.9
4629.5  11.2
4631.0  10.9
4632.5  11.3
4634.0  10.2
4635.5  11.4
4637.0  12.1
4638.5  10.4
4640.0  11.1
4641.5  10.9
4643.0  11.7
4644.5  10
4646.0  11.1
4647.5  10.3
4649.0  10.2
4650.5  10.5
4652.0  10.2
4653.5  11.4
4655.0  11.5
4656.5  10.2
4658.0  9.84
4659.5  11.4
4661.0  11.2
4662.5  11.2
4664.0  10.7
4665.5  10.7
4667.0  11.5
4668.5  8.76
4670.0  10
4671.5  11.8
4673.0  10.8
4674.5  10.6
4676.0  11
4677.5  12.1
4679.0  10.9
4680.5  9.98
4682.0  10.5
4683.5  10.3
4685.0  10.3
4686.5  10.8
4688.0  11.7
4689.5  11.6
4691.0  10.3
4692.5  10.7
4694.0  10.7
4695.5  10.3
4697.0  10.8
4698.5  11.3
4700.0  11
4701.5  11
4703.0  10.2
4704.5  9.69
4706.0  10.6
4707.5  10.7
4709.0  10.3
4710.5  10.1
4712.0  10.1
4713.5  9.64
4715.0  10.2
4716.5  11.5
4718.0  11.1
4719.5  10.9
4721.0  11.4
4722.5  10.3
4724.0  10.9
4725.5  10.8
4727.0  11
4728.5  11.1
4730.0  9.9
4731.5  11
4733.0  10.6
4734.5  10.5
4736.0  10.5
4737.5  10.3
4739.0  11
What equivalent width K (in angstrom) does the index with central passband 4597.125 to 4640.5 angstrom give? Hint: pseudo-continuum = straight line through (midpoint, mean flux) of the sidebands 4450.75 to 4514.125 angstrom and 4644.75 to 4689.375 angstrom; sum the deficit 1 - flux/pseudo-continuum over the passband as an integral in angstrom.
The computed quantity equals -1.1 angstrom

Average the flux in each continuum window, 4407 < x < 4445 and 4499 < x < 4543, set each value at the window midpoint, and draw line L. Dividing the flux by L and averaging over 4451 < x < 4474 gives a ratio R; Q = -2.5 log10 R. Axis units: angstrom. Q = 0.048 mag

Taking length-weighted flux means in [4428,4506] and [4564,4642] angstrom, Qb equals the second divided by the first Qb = 1.02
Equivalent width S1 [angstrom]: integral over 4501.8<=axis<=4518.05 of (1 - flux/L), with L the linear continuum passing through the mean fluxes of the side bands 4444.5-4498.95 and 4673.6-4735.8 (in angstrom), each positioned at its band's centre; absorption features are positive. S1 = -0.8 angstrom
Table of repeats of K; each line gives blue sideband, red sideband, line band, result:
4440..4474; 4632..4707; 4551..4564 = -0.34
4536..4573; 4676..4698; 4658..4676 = 0.10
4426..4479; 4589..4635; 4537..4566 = -0.63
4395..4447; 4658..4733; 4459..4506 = -0.91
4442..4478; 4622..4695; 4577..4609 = -0.53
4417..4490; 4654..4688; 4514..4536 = 0.28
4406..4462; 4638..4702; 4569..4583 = -0.57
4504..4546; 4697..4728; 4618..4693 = -0.91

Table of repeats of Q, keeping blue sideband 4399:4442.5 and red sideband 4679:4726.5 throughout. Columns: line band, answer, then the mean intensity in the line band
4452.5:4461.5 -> 0.072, 9.9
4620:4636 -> -0.039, 11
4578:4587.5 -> -0.026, 10.9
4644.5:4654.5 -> 0.004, 10.6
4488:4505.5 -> -0.036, 10.9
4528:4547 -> -0.019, 10.8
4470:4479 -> -0.061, 11.2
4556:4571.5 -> -0.019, 10.8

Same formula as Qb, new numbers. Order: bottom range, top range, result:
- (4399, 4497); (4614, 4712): 1.02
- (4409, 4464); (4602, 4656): 1.05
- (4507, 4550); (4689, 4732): 0.98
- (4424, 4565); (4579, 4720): 1.01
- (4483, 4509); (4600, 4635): 1.02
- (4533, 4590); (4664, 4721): 0.98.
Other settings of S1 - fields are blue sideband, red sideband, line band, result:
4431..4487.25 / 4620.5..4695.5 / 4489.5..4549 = -1.4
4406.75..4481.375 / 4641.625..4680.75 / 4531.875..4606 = -1.5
